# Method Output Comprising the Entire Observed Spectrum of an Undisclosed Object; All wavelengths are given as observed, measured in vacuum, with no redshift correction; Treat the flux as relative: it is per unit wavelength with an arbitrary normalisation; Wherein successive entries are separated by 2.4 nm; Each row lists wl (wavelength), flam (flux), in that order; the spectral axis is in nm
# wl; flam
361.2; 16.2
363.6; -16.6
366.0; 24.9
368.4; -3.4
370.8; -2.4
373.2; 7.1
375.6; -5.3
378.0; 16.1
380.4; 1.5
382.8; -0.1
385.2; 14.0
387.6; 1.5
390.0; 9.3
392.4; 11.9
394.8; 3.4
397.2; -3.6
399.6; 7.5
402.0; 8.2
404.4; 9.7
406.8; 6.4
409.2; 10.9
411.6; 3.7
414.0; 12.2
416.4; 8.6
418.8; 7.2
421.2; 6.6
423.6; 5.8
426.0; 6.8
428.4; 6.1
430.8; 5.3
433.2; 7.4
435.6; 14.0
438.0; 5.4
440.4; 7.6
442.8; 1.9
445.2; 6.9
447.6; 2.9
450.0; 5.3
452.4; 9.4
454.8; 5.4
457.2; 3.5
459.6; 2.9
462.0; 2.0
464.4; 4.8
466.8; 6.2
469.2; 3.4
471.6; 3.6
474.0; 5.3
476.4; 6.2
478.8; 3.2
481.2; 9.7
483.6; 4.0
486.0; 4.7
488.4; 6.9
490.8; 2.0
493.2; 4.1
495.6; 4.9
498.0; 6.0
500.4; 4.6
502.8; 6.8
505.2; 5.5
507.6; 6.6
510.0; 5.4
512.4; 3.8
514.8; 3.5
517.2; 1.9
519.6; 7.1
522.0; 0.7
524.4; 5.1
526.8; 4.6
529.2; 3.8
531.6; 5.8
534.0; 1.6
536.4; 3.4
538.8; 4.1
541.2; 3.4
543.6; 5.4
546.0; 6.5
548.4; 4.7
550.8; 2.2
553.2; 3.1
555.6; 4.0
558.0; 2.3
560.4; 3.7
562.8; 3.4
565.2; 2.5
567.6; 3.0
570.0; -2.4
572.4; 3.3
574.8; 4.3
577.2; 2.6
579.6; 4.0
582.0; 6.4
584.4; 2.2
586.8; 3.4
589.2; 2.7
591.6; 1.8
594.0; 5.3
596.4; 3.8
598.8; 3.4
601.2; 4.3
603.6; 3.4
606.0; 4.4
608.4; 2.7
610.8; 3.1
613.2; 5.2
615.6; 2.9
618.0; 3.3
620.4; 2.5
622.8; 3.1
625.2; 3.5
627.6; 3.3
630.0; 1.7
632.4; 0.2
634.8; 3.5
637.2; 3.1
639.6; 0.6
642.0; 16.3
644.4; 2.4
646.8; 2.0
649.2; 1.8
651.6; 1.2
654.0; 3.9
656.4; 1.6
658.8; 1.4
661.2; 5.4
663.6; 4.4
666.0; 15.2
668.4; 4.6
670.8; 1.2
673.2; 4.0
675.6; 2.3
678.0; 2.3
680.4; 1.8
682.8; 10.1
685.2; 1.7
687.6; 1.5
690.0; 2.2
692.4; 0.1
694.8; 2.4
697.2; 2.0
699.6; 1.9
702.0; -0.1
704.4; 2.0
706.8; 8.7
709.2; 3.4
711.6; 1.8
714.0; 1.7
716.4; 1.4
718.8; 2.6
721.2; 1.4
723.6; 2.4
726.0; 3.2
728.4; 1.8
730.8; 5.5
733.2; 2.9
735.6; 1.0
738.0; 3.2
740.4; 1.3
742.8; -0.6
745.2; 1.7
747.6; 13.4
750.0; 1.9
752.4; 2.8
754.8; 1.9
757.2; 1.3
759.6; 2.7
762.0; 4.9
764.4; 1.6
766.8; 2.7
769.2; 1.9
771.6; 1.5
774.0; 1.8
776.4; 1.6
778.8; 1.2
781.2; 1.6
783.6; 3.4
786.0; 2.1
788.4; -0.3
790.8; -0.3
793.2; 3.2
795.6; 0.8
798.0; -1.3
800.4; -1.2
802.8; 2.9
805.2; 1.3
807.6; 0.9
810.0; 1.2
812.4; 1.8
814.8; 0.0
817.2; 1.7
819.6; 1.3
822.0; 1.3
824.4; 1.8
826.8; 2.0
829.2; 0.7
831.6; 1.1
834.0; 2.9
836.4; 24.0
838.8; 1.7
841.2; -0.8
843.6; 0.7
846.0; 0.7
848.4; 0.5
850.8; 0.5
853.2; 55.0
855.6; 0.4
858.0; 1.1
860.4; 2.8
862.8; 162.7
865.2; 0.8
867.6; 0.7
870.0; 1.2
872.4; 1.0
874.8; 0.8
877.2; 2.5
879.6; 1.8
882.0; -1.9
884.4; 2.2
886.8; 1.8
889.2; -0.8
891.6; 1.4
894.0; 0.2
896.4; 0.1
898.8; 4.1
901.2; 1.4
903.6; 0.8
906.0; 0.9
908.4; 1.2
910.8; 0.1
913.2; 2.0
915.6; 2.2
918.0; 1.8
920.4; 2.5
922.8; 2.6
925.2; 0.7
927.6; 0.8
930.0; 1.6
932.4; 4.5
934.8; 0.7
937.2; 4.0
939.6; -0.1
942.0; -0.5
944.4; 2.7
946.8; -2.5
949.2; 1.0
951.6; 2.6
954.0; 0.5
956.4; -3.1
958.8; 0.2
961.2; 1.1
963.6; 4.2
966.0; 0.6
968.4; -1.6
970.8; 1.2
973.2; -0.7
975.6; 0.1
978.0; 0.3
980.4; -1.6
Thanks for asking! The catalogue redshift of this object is 0.721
